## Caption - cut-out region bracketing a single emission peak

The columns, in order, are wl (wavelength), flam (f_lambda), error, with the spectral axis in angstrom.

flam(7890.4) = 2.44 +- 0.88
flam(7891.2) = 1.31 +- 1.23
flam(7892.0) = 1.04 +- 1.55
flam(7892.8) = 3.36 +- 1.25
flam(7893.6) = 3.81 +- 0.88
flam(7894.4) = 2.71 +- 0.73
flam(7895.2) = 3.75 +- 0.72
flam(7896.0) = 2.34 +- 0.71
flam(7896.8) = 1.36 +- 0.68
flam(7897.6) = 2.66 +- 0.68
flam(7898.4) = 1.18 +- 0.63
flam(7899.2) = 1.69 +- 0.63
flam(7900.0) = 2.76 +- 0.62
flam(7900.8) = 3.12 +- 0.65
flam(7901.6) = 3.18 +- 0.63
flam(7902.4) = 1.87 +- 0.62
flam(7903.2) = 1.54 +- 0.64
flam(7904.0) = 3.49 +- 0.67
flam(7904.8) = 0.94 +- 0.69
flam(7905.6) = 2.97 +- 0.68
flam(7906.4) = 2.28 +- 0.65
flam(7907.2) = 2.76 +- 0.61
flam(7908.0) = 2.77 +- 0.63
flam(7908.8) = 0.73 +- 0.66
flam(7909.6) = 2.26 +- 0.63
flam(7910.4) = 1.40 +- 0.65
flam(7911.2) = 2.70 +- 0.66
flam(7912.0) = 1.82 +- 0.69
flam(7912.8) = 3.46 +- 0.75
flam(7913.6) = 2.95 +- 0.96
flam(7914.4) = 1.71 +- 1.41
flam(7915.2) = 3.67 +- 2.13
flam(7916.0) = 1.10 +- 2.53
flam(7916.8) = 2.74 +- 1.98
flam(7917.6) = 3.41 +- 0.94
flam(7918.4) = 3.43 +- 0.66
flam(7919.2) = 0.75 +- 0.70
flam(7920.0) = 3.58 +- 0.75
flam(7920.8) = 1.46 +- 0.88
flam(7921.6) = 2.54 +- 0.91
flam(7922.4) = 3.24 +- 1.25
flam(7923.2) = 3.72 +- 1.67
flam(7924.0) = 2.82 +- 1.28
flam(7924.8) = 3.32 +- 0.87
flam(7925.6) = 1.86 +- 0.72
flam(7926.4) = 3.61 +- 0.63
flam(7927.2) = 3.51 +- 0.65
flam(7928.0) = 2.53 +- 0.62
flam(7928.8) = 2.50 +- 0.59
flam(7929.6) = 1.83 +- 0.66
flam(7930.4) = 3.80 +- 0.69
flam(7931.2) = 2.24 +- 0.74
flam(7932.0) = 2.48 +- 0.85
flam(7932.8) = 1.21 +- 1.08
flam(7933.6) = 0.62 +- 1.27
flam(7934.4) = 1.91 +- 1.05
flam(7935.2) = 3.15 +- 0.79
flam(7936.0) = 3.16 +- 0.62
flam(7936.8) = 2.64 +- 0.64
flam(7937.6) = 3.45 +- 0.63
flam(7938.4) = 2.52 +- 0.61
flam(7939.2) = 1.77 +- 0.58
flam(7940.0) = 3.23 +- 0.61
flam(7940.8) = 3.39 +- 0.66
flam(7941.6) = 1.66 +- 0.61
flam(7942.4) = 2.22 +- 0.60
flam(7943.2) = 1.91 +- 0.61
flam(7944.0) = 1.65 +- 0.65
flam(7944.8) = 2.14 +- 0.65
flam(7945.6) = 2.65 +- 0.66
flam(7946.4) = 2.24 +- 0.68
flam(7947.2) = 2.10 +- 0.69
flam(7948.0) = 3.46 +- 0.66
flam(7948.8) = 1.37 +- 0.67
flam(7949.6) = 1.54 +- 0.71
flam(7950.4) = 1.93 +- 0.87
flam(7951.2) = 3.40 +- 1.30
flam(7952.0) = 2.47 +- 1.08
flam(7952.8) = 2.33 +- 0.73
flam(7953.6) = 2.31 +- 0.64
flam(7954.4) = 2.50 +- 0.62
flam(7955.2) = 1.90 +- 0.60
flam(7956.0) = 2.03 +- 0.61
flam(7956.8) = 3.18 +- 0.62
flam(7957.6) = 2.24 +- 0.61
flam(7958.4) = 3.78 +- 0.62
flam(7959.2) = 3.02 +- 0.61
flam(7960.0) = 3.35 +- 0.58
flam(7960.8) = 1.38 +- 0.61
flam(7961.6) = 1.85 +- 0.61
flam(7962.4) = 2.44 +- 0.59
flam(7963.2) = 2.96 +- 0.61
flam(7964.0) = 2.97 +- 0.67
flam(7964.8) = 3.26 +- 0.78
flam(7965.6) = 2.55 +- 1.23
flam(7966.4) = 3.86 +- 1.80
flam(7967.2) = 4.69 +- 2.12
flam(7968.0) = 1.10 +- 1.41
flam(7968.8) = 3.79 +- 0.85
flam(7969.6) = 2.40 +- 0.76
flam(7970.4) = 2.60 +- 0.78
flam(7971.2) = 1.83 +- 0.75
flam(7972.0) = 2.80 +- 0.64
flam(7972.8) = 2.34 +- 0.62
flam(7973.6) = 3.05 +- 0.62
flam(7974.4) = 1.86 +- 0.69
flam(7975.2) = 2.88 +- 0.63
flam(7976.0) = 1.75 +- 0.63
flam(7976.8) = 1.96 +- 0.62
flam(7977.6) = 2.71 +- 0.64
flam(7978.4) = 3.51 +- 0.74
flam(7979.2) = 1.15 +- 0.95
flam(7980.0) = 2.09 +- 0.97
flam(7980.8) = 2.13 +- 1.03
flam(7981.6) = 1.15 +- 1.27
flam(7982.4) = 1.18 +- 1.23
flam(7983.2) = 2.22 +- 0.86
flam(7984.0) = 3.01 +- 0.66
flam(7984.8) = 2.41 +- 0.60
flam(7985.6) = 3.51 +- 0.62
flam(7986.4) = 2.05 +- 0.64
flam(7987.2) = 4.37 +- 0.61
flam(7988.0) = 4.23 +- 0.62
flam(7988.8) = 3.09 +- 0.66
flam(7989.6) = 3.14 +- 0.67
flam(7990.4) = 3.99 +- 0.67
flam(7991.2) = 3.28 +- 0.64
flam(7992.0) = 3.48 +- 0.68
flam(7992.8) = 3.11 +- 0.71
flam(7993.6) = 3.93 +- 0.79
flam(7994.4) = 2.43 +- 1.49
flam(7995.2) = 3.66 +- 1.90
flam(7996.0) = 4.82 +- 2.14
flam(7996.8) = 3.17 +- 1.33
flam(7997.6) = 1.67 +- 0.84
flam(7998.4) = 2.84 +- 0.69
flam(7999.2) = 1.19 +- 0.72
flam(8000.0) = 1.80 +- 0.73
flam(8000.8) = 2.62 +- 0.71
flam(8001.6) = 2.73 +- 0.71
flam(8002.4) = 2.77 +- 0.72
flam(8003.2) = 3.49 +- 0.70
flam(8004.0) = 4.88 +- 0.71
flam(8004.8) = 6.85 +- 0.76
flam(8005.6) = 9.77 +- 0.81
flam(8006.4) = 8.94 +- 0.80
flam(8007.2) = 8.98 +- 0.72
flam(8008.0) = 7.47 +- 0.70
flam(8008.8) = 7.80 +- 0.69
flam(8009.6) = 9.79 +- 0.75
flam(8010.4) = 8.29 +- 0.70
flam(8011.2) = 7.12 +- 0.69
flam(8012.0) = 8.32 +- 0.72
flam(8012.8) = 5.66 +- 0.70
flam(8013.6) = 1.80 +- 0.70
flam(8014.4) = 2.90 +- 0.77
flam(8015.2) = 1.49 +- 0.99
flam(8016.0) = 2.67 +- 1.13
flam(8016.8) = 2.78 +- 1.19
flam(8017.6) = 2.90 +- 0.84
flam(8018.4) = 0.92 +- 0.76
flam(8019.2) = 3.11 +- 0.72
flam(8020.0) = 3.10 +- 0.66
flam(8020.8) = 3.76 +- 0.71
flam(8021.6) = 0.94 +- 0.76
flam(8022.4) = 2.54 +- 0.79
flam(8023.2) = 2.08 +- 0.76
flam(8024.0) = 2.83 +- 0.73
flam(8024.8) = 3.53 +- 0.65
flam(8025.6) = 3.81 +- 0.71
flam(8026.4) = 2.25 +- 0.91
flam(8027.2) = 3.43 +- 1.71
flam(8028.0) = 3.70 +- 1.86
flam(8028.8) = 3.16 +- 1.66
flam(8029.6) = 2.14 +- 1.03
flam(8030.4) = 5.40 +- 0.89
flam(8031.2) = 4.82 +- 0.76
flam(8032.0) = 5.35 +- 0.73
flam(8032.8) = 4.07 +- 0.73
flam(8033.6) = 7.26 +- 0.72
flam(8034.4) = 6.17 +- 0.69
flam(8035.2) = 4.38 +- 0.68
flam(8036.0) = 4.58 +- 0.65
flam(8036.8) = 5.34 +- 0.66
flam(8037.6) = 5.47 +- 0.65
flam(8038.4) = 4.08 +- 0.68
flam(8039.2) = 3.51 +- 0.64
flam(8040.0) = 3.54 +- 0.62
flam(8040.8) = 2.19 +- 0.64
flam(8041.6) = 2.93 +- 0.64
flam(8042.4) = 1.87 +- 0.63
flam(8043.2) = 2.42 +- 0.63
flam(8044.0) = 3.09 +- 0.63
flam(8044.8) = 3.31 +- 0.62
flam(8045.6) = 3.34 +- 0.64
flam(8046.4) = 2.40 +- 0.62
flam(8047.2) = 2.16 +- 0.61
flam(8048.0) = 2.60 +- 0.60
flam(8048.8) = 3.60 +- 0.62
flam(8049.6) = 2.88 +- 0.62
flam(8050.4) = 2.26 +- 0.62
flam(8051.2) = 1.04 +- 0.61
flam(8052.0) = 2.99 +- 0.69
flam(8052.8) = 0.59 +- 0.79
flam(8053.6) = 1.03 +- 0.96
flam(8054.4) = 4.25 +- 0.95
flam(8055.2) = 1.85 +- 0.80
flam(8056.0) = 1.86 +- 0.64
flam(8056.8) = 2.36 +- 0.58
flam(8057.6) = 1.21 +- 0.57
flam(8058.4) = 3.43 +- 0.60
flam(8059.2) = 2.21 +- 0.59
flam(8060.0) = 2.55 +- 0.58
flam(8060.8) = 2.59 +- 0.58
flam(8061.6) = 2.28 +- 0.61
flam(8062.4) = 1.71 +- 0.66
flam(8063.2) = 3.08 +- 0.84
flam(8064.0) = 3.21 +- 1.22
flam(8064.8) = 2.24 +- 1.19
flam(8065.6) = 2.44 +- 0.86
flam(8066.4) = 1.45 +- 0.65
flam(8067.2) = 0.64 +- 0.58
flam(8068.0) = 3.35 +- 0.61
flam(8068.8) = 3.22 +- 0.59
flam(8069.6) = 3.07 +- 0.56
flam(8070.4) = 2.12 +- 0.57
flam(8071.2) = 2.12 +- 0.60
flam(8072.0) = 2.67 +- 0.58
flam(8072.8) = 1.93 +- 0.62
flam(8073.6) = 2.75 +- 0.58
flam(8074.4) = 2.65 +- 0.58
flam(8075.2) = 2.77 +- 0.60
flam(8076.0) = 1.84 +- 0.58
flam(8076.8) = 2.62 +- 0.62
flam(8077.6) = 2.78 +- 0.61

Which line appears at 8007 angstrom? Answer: Halpha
